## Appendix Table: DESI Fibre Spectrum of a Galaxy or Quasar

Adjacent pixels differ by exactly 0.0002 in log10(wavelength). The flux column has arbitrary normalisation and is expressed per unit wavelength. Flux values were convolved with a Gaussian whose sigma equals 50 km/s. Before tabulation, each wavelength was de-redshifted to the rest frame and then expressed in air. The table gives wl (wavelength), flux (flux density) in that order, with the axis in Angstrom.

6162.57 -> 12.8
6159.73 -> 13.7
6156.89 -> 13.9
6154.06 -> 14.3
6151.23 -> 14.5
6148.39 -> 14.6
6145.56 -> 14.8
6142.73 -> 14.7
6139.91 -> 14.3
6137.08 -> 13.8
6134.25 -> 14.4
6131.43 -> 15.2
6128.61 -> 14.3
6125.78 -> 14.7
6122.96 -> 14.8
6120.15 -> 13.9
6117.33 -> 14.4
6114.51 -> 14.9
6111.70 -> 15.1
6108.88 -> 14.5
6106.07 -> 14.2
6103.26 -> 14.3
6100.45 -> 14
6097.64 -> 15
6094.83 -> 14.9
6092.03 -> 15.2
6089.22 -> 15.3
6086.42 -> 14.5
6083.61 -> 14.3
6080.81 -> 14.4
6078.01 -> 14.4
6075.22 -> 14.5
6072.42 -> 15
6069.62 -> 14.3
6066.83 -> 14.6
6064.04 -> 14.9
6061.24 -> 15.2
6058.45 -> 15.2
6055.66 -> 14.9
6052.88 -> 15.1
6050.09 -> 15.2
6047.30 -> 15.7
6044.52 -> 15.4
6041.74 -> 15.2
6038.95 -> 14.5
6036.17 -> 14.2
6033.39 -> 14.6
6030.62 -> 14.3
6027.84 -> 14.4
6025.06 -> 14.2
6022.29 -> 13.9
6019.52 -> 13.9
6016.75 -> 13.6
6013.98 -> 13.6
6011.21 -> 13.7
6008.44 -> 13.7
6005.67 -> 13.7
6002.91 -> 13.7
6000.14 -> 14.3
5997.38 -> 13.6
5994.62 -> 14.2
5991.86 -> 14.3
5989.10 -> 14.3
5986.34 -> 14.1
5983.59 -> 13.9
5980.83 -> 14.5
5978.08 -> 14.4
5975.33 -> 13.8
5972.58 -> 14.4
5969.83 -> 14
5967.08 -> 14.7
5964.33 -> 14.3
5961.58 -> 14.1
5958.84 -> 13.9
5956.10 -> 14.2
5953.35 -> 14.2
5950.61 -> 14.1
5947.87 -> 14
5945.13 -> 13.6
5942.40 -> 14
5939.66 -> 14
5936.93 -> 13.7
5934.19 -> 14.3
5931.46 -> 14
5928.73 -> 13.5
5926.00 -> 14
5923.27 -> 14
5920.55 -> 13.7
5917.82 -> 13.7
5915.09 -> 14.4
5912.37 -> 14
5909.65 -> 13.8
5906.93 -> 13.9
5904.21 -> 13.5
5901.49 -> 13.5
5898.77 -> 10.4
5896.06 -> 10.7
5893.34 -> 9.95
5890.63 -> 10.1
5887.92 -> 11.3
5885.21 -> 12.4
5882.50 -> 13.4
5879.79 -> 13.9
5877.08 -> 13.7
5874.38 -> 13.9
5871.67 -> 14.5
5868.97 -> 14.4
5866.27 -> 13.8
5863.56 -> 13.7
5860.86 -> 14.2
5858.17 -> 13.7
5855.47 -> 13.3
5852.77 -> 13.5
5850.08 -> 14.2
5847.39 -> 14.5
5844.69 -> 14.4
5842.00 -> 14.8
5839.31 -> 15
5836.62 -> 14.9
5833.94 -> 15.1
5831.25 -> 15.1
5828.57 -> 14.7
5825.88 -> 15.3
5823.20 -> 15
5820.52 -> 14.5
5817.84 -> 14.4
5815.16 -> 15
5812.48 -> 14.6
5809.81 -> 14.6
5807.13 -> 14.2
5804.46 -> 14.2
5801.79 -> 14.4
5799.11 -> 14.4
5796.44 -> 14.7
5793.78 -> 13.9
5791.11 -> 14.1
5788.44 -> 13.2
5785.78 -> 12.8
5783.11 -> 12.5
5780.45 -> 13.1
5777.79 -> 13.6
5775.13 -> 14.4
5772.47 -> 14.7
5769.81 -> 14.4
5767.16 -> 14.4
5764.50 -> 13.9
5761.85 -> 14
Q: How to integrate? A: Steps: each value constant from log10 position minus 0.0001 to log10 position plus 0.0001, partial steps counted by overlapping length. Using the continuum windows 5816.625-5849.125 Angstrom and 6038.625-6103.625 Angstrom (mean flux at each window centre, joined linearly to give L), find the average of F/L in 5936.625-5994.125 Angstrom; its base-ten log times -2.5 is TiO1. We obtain 0.05 mag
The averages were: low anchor 14.8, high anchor 14.8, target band 14.1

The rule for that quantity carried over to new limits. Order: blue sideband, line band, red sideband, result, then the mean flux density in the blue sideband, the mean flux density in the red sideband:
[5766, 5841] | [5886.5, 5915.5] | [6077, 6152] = 0.18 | 14.3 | 14.6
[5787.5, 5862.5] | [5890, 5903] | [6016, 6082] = 0.30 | 14.4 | 14.7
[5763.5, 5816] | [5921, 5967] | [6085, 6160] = 0.02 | 14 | 14.5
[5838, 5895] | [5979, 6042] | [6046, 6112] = 0.02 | 13.4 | 14.8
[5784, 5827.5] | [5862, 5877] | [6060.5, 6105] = 0.03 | 14.3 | 14.7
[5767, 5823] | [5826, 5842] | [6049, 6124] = -0.06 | 14.1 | 14.7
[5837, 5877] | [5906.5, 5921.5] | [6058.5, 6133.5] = 0.03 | 14.1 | 14.7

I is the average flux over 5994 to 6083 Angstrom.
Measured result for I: 14.4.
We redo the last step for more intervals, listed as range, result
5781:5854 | 14.4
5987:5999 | 14.1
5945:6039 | 14.1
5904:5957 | 13.9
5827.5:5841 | 15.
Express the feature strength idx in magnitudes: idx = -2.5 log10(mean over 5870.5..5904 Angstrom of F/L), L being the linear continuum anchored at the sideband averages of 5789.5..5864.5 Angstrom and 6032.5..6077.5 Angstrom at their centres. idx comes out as 0.18 mag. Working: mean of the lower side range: 14.4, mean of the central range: 12.3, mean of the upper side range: 14.9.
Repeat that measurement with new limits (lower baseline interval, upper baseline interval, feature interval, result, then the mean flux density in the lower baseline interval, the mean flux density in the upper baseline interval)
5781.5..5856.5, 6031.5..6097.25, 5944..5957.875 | 0.045 mag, 14.3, 14.8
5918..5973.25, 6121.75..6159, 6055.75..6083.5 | -0.030 mag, 14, 14.5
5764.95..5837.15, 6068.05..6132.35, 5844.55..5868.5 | 0.034 mag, 14.3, 14.6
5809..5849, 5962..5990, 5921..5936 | 0.036 mag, 14.8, 14.2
